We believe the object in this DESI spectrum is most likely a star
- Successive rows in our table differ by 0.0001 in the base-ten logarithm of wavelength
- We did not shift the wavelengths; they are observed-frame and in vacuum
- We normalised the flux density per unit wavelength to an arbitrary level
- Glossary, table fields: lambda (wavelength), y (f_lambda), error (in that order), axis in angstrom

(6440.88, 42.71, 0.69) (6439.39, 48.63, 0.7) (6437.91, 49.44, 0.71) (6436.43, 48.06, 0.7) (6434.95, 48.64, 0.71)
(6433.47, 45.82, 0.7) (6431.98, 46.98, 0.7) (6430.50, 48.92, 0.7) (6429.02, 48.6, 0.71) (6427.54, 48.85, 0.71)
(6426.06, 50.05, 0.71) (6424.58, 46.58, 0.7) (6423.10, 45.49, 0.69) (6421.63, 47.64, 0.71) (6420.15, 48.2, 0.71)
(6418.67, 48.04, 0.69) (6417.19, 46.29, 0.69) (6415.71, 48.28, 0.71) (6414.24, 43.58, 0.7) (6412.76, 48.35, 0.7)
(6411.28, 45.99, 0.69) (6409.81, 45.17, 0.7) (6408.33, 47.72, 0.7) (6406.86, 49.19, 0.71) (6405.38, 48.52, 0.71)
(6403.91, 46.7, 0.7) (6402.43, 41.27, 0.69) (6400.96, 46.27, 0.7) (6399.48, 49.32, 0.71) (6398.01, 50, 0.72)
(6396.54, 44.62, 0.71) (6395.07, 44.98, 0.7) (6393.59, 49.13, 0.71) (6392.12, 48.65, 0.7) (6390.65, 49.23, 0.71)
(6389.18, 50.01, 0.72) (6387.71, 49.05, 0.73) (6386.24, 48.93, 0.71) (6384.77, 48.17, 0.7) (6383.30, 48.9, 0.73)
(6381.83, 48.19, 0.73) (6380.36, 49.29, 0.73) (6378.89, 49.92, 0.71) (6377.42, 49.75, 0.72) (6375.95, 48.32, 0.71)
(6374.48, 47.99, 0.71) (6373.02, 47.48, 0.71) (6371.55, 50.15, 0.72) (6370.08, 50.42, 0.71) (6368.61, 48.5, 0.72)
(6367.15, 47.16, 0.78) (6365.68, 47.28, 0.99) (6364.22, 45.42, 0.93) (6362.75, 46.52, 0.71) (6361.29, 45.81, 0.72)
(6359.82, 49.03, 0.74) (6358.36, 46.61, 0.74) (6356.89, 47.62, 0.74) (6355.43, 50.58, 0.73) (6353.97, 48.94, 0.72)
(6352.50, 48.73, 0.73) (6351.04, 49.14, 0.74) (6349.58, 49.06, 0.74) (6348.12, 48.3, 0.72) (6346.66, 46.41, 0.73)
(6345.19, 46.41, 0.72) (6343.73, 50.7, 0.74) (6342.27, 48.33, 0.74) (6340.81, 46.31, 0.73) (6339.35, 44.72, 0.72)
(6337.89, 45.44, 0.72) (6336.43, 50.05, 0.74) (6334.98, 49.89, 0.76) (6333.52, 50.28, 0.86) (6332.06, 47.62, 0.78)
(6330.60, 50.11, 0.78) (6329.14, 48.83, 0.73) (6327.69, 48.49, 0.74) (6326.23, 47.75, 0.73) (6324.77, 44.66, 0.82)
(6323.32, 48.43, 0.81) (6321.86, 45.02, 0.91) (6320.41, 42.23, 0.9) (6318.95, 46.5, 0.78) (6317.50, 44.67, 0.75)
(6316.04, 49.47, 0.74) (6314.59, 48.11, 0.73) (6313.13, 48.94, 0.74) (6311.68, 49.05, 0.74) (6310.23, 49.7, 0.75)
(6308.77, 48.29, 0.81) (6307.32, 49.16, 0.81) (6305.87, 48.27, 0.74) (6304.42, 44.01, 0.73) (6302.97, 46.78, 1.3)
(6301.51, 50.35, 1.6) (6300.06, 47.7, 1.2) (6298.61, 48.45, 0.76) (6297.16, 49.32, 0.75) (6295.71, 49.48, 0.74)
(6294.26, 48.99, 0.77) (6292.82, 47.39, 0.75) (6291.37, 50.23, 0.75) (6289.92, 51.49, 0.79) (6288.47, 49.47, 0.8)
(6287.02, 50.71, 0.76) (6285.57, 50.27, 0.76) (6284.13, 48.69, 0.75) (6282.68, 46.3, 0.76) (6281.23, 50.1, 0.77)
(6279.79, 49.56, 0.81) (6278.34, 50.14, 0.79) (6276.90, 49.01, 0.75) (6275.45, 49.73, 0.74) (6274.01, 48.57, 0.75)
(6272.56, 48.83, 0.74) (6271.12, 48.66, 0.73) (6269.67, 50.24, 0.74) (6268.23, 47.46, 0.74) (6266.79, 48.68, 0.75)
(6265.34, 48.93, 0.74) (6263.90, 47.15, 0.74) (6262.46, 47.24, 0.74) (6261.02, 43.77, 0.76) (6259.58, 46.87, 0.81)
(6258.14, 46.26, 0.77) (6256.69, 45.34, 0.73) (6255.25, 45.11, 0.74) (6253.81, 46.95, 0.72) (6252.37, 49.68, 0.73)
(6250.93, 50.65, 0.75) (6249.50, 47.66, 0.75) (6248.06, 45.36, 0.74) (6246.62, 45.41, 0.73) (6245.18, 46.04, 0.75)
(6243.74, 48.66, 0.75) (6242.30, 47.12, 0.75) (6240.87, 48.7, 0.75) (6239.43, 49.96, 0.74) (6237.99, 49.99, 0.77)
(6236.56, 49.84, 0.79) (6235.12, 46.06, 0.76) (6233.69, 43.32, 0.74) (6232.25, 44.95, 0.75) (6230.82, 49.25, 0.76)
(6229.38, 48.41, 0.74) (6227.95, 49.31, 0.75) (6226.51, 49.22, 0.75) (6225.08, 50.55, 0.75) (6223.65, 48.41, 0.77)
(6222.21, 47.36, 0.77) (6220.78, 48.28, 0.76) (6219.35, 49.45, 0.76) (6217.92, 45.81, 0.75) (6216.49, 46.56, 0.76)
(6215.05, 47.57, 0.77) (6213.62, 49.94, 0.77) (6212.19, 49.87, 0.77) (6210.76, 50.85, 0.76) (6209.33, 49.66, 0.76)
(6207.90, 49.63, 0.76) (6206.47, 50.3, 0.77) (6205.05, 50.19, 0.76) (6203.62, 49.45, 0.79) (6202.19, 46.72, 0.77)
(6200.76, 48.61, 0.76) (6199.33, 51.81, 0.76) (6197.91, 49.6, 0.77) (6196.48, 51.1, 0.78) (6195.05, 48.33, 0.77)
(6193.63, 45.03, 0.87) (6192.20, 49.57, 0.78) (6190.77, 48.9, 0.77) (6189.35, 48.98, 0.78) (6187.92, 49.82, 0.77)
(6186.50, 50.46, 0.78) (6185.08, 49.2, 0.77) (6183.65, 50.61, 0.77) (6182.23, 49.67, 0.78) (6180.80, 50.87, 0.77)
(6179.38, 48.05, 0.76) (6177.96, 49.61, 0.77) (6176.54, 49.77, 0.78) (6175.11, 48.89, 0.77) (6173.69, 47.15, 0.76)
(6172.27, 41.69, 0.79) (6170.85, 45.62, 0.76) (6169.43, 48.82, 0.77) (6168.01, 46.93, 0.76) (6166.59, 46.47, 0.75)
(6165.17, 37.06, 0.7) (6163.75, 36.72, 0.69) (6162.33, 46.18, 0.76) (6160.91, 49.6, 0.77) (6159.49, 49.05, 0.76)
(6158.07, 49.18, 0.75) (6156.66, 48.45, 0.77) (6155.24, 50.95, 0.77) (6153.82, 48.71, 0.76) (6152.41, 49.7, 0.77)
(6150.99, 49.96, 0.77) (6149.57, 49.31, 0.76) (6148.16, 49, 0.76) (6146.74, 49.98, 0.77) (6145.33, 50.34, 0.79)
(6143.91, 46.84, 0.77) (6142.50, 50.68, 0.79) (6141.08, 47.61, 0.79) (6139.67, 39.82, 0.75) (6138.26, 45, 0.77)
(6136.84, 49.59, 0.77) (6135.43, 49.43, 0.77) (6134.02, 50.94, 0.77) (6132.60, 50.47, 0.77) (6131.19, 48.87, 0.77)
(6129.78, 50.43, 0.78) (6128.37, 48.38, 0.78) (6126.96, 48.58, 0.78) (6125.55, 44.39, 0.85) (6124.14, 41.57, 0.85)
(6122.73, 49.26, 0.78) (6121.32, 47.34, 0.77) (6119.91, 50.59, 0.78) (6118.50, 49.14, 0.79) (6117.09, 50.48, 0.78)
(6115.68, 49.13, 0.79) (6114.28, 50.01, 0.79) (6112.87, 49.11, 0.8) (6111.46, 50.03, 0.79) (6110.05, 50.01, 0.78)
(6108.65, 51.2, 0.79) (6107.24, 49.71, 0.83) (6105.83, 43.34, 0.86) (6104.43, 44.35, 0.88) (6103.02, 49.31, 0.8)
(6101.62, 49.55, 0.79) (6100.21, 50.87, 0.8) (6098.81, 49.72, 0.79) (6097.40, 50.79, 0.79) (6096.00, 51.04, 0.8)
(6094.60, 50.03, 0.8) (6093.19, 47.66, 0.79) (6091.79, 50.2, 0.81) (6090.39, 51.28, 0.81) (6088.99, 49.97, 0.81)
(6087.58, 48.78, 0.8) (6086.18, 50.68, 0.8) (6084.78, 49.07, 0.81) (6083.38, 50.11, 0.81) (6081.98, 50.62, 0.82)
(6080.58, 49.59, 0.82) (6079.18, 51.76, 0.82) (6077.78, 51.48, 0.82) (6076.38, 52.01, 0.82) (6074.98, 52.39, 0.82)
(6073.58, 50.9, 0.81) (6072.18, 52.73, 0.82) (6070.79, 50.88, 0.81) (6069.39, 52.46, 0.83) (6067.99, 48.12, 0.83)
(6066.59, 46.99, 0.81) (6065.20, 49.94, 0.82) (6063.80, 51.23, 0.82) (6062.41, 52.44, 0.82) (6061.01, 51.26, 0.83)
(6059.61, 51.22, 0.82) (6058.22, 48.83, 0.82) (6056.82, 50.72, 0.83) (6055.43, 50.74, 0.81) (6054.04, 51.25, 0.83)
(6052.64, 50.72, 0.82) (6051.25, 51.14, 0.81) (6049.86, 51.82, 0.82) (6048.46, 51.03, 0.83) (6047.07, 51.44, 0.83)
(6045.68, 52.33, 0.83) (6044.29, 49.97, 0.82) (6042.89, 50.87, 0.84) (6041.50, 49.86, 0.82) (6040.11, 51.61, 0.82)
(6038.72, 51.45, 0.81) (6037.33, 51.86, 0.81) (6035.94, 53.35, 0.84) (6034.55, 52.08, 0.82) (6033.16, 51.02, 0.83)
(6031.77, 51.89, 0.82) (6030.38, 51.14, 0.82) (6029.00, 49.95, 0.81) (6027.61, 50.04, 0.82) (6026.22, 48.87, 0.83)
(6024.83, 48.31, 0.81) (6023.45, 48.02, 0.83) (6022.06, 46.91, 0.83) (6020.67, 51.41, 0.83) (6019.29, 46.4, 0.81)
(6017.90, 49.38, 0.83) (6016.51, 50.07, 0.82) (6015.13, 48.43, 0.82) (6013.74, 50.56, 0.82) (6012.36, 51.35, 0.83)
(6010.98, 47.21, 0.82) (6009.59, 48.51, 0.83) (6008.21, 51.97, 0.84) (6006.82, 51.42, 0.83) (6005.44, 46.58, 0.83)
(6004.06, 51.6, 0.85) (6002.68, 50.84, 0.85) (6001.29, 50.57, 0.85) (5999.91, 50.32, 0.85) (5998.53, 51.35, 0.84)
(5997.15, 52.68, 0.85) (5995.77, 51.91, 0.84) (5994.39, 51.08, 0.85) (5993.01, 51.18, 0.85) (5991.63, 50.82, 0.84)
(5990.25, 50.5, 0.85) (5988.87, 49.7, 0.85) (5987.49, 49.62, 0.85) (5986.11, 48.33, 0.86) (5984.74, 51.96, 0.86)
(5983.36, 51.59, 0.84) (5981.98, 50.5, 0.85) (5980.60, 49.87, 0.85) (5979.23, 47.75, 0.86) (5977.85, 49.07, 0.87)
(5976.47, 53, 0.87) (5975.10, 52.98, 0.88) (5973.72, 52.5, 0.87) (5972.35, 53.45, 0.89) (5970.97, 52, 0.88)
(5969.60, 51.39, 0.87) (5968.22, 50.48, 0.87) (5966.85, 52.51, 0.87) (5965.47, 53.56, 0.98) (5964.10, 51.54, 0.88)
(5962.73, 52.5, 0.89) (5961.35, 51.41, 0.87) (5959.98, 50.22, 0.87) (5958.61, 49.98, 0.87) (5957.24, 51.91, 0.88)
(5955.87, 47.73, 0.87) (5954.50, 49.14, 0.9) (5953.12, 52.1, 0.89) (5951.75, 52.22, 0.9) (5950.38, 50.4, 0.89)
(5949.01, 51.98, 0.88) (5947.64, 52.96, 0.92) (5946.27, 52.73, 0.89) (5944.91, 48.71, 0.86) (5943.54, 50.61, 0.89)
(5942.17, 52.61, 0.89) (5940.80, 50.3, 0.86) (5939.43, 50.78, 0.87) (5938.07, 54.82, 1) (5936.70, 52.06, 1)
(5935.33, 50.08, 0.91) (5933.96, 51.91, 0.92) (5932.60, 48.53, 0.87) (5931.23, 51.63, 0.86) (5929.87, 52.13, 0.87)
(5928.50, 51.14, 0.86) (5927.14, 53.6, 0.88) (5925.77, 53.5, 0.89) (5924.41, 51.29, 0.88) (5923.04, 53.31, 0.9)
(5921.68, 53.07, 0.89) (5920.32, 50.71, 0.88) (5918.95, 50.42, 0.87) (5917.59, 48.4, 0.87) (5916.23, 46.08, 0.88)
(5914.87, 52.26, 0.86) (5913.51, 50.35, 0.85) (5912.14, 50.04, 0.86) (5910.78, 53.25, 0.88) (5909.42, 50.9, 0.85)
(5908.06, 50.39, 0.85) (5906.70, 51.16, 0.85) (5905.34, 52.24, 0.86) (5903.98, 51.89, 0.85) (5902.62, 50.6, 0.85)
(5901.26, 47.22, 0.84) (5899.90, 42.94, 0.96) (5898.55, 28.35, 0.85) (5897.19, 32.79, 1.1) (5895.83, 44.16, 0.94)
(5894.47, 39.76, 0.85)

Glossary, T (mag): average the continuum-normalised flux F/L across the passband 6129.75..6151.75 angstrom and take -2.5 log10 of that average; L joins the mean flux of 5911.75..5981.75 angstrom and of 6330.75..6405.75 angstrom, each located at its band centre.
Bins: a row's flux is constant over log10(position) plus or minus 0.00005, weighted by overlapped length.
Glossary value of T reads 0.03 mag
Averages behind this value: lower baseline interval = 51.2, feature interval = 48.6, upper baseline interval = 48.1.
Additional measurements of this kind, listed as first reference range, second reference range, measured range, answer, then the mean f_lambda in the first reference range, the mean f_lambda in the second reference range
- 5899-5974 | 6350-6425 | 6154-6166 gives 0.08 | 51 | 47.8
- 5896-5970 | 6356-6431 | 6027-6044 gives -0.03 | 50.2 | 47.8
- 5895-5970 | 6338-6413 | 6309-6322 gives 0.02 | 50.1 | 47.9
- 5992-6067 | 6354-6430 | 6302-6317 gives 0.01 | 50.5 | 47.8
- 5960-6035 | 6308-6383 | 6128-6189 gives 0.03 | 50.5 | 48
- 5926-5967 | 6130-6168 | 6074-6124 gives -0.02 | 51.4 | 47.7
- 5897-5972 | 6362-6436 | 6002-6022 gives 0.01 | 50.4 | 47.8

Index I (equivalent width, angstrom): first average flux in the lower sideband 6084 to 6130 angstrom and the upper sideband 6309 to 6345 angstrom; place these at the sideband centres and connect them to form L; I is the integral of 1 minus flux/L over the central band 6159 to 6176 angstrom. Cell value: 1.1 angstrom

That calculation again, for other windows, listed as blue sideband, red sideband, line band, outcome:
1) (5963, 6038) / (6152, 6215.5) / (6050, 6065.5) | -0.32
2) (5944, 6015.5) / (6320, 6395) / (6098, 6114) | 0.34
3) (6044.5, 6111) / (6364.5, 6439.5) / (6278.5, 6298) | -0.27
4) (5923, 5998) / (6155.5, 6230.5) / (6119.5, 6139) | 0.38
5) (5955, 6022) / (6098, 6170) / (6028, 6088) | -1.85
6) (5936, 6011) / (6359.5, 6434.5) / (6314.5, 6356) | 0.40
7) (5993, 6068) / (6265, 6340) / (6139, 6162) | 0.40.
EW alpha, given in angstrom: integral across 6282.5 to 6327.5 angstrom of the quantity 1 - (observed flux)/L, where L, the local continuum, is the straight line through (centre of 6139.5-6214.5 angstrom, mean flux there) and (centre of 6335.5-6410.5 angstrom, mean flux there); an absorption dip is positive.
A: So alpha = 0.0 angstrom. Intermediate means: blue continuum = 48.4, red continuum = 47.9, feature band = 48.1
